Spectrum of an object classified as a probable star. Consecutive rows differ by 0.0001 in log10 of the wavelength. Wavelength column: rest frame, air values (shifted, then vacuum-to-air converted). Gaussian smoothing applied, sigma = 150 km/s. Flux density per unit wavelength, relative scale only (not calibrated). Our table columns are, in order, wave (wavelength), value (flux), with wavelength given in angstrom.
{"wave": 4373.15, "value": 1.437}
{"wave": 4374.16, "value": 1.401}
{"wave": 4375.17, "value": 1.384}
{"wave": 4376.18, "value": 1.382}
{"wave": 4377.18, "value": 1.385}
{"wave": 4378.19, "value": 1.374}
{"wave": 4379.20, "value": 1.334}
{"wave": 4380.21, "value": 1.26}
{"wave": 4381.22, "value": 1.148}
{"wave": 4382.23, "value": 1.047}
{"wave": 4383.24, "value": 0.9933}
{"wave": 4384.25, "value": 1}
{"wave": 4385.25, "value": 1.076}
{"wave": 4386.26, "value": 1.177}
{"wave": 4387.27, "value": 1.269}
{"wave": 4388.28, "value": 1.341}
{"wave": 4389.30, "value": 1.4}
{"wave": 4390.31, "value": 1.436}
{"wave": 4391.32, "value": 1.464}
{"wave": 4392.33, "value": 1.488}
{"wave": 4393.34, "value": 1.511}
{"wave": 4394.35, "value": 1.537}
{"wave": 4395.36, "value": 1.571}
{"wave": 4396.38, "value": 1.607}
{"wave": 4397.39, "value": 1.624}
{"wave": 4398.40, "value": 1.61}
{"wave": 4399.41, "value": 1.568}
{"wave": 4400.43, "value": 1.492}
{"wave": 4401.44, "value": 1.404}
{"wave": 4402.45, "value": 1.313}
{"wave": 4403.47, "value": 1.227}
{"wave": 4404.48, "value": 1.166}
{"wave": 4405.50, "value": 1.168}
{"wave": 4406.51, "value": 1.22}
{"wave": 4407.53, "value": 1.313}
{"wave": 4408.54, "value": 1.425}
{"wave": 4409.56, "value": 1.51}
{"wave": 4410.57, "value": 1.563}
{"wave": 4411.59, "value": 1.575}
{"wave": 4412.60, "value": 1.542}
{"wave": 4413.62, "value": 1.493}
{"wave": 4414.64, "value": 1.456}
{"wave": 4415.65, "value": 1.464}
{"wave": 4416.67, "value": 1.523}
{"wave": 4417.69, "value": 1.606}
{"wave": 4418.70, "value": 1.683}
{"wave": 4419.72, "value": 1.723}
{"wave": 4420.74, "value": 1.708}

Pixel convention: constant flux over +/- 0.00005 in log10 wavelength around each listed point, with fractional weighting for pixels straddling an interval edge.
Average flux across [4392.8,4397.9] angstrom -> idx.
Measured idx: 1.57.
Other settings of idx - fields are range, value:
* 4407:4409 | 1.37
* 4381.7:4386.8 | 1.06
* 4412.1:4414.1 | 1.51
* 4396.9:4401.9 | 1.54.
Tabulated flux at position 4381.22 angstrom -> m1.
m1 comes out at 1.148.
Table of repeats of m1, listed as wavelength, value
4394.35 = 1.537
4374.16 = 1.401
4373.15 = 1.437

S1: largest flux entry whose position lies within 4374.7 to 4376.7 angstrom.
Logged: 1.384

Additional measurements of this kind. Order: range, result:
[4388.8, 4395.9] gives 1.571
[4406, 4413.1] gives 1.575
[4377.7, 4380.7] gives 1.374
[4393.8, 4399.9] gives 1.624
